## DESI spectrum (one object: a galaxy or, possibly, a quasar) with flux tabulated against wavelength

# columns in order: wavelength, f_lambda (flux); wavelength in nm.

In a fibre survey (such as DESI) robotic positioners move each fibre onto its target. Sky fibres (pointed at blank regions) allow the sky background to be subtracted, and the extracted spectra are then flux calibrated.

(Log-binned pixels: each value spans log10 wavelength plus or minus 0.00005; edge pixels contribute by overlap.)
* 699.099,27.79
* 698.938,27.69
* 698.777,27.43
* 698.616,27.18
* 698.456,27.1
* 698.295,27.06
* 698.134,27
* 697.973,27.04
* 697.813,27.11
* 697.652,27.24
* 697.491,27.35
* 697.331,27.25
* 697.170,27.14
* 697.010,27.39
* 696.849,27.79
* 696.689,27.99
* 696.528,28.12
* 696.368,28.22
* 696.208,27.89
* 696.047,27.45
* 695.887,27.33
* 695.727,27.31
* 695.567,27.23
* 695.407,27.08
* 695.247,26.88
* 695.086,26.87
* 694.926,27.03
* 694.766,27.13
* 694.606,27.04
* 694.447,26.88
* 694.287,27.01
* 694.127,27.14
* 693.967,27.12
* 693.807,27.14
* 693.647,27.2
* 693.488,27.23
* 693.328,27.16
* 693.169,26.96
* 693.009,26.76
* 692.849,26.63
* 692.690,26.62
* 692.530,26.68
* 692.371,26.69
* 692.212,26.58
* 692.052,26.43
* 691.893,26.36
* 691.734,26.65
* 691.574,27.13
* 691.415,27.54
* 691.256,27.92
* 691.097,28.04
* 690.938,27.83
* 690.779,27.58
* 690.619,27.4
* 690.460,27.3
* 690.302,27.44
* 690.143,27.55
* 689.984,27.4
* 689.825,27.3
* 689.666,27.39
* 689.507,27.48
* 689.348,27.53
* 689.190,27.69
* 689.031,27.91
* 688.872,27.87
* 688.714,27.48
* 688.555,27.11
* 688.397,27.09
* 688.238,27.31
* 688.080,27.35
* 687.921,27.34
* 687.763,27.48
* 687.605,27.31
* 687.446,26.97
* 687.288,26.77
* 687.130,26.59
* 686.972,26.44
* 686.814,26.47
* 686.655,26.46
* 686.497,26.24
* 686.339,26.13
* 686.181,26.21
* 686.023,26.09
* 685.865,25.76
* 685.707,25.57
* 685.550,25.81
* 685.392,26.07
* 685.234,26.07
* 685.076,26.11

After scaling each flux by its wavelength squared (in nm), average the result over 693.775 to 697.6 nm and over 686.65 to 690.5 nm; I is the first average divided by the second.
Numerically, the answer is 1.02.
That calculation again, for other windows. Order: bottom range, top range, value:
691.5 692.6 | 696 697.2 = 1.06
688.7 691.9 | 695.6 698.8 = 1.02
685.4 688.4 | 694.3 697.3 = 1.06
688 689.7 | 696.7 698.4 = 1.02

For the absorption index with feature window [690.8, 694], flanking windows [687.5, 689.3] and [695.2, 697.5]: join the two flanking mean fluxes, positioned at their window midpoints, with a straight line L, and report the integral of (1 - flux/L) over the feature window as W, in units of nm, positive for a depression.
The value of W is 0.05 nm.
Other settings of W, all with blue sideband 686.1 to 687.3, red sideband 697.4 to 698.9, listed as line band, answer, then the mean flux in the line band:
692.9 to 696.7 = -0.04 nm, 27.2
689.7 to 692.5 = -0.06 nm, 27.2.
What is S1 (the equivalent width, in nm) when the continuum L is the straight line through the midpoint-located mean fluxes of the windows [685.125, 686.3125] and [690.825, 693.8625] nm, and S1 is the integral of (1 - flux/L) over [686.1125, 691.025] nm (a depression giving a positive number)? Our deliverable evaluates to -0.140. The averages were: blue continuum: 26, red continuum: 27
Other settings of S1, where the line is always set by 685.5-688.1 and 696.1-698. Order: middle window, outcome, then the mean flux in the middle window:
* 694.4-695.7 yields 0.02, 27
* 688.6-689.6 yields -0.03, 27.6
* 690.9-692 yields -0.01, 27.3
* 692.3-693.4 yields 0.01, 26.8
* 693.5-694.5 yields 0.01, 27.1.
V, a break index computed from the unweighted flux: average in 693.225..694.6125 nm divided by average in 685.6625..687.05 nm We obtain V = 1.04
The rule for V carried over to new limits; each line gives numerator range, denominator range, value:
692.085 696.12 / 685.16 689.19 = 1.01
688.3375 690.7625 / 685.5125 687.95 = 1.04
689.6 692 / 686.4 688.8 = 1.02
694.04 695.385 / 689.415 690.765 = 0.99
